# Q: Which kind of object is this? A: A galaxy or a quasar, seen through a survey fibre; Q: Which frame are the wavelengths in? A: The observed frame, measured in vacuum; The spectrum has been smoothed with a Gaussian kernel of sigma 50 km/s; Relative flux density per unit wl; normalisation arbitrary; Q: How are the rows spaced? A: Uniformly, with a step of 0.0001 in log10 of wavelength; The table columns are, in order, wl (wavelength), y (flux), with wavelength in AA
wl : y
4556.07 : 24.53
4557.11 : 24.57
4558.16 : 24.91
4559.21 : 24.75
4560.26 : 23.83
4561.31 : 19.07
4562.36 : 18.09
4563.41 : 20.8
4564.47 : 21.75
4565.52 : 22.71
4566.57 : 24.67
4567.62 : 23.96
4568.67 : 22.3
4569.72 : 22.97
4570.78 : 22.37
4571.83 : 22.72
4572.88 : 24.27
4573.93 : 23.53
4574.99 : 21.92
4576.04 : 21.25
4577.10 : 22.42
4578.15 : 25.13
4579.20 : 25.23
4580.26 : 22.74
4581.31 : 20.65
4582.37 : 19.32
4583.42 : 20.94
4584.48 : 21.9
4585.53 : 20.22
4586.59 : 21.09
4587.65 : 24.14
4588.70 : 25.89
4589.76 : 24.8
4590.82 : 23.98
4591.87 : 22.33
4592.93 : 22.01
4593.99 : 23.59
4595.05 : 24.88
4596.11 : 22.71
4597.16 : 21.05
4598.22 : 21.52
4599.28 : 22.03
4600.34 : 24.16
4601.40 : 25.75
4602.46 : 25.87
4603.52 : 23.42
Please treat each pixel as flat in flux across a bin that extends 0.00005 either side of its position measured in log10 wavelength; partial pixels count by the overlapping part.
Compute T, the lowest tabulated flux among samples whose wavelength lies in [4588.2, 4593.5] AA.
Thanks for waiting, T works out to 22.01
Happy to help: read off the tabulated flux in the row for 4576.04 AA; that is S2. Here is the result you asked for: 21.25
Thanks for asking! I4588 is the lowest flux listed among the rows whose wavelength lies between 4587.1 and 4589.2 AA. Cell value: 24.14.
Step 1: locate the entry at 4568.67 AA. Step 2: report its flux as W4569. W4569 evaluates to 22.3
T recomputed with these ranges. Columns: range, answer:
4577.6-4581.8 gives 20.65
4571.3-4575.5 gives 21.92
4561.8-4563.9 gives 18.09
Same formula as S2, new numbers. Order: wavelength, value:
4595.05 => 24.88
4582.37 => 19.32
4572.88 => 24.27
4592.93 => 22.01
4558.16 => 24.91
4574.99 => 21.92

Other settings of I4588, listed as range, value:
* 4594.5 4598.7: 21.05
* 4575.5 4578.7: 21.25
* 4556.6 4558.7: 24.57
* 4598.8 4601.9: 22.03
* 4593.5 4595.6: 23.59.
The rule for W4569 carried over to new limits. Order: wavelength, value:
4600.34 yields 24.16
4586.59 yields 21.09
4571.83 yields 22.72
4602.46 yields 25.87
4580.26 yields 22.74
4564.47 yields 21.75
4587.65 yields 24.14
